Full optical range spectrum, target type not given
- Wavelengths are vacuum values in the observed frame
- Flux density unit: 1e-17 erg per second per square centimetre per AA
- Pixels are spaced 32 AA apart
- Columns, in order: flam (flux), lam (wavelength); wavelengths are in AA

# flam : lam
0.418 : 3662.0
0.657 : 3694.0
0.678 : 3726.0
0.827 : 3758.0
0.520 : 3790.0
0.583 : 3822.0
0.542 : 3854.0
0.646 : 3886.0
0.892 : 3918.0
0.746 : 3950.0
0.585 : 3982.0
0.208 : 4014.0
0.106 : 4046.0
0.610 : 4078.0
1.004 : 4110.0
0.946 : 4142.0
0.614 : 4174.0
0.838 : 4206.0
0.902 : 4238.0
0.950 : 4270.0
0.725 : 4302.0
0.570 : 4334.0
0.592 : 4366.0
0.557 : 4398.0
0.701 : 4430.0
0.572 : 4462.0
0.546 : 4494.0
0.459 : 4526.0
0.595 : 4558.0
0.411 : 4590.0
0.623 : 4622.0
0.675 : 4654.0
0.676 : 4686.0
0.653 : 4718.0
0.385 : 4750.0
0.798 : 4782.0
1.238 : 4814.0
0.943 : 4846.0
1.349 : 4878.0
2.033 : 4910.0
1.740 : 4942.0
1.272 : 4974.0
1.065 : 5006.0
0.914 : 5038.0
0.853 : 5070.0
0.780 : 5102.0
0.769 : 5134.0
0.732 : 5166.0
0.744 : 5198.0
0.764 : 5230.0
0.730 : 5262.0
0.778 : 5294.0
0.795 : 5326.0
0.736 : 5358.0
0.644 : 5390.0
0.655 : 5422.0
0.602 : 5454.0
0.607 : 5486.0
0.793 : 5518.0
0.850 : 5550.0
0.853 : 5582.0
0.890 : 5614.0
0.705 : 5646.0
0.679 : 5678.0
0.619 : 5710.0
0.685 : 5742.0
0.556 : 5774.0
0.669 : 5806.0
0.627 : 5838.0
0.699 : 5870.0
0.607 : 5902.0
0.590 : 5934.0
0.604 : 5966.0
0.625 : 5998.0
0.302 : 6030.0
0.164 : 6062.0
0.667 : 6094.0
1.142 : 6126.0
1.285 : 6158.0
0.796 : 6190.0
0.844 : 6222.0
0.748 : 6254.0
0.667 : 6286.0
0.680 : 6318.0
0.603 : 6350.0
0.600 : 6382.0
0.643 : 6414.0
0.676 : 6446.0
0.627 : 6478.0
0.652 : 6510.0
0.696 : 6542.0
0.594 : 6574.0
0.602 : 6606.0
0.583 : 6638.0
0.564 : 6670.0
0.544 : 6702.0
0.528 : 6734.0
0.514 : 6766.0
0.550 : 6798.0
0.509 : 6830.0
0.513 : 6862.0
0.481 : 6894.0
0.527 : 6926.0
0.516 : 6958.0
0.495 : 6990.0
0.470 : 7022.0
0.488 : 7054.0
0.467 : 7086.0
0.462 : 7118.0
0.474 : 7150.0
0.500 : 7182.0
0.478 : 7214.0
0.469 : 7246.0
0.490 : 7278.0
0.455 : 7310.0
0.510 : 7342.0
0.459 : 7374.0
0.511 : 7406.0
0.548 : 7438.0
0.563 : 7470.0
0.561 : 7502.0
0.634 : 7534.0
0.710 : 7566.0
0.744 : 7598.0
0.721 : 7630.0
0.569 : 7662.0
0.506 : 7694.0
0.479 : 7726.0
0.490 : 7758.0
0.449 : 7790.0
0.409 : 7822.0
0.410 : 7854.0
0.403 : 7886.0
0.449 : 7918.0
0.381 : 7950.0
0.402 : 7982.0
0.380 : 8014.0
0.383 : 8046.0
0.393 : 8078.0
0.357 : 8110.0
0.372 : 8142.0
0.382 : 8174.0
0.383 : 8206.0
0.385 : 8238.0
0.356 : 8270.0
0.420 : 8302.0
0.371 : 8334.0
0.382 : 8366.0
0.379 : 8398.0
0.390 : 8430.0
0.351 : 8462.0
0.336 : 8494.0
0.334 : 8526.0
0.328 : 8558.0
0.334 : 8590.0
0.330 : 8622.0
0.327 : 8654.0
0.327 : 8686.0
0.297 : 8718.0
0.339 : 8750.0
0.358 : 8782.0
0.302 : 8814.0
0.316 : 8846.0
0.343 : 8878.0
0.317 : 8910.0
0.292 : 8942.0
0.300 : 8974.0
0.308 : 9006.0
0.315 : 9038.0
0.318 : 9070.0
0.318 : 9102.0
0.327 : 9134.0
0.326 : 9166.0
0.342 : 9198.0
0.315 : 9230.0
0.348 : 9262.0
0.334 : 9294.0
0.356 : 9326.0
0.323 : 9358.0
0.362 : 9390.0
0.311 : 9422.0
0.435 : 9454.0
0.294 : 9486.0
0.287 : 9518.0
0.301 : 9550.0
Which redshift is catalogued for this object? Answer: 3.00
